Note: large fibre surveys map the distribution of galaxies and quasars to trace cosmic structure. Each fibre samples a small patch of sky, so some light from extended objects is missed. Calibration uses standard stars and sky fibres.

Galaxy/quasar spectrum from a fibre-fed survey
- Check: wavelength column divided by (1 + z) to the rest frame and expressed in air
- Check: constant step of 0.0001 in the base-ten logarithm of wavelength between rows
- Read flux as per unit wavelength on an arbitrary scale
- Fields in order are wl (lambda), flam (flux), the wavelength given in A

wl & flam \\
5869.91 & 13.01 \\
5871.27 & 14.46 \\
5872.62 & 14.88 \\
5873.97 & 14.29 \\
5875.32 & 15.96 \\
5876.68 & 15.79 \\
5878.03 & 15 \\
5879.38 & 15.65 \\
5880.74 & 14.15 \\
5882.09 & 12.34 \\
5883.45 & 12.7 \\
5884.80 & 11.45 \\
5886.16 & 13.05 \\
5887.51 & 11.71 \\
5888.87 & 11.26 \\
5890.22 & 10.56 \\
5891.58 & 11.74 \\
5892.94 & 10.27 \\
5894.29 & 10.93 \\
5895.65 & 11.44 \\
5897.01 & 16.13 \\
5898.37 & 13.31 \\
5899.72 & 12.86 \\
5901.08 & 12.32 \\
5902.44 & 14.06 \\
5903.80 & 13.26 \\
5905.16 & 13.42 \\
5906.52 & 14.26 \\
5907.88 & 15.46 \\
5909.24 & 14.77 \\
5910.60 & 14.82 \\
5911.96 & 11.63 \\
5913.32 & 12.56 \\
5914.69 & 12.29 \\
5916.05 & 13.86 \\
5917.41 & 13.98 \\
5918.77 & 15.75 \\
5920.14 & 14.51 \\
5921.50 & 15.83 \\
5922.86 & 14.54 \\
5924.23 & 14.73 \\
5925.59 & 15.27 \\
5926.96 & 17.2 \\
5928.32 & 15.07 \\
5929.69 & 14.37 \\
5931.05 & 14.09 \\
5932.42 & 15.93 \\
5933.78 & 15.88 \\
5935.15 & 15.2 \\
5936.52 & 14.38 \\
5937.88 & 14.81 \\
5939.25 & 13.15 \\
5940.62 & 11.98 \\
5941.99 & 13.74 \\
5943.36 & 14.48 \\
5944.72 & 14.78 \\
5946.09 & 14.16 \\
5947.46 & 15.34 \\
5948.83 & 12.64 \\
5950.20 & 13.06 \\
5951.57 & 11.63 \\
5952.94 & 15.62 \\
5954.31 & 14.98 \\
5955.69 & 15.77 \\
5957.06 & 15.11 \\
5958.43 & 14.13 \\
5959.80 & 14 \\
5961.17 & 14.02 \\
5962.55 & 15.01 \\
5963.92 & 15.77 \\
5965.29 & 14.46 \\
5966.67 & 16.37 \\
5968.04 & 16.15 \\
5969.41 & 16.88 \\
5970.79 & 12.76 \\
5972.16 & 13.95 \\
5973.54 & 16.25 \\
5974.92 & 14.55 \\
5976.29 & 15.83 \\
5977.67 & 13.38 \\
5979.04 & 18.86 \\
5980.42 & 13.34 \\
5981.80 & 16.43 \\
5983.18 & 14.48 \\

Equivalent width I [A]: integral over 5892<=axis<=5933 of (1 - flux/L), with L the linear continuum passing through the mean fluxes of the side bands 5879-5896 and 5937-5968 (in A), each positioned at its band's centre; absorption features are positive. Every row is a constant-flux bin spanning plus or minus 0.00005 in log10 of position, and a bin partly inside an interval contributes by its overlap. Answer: -3.15 A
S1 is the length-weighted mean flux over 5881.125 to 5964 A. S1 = 13.8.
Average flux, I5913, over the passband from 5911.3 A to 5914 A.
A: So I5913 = 12.1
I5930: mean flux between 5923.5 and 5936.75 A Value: 15.2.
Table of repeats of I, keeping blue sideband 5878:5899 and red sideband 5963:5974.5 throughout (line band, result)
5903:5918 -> -0.43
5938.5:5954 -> 0.85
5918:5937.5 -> -1.83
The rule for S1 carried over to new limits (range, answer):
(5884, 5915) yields 12.8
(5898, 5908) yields 13.5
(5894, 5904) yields 13.1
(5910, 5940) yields 14.5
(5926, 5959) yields 14.5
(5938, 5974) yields 14.5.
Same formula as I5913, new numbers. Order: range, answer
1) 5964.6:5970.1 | 16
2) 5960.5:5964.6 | 14.9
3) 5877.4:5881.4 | 14.9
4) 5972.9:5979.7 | 15.8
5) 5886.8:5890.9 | 11.2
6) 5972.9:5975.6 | 15.4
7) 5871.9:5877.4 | 15.2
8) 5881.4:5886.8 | 12.4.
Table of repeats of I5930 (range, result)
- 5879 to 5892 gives 12.4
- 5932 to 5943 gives 14.3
